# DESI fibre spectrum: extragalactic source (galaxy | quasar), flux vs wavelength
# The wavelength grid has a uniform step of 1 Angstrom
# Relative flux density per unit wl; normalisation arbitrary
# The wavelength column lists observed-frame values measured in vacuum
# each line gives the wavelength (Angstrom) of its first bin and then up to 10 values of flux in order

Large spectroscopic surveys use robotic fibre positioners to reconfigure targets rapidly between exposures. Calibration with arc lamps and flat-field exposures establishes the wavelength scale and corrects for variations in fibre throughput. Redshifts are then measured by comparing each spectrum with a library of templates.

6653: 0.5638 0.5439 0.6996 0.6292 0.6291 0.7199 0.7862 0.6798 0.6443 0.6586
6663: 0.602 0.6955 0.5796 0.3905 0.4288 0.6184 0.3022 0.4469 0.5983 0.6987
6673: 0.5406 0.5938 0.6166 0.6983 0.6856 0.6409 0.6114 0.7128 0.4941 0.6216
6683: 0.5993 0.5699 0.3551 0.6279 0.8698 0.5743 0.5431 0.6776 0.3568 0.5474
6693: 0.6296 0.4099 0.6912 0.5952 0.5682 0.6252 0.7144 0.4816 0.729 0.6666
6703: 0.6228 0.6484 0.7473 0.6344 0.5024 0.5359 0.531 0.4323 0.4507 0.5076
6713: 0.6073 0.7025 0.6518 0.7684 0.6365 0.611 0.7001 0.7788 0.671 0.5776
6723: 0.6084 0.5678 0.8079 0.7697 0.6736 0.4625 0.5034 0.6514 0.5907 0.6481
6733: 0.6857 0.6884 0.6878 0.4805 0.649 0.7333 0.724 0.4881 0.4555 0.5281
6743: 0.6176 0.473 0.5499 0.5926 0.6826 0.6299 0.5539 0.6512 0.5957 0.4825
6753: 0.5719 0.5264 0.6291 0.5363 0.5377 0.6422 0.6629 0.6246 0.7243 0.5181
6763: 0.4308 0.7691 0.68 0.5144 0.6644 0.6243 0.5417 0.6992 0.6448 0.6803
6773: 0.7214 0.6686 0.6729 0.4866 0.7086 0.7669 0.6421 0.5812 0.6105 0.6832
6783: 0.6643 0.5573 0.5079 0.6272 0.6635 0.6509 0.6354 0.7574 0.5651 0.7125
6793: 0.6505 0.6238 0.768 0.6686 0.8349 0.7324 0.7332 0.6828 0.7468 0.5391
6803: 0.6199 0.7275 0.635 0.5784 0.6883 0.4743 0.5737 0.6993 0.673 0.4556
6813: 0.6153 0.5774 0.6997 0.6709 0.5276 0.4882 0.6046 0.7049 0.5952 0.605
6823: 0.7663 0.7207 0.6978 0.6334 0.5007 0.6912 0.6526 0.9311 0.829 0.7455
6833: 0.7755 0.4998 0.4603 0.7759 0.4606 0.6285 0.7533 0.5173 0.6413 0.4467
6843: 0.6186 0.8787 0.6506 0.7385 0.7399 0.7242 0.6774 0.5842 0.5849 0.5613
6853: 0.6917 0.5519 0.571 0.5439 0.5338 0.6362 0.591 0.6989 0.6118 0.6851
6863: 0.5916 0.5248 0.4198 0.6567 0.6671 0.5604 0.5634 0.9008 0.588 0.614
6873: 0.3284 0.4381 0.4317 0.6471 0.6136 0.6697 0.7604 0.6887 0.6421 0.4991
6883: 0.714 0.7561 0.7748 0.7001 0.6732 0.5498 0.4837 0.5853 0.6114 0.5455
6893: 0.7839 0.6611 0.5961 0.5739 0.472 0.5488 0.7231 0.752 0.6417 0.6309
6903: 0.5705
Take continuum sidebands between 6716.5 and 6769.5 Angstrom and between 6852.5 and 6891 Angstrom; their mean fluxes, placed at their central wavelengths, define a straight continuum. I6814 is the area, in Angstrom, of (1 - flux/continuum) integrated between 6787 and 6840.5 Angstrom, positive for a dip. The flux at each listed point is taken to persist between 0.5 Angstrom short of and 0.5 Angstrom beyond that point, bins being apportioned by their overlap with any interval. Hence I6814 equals -3.7 Angstrom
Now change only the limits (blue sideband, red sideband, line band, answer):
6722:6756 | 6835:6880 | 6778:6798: -1.6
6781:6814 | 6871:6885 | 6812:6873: -0.8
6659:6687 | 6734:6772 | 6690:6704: 0.0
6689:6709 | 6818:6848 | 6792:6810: -0.5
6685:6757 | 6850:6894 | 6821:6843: -1.5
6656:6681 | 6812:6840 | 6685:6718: 0.8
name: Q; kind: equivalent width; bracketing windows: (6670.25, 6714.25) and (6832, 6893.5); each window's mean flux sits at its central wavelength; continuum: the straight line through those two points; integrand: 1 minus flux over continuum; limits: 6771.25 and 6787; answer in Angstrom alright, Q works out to -0.80 Angstrom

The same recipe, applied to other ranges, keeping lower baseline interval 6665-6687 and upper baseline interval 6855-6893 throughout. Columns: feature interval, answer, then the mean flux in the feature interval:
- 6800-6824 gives -1.0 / 0.624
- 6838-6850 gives -1.2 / 0.666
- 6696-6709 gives -0.9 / 0.618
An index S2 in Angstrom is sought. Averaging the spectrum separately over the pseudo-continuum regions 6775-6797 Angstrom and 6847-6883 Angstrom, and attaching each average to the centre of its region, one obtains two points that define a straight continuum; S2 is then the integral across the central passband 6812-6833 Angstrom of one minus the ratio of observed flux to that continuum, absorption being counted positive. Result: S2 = -1.1 Angstrom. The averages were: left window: 0.649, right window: 0.605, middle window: 0.661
